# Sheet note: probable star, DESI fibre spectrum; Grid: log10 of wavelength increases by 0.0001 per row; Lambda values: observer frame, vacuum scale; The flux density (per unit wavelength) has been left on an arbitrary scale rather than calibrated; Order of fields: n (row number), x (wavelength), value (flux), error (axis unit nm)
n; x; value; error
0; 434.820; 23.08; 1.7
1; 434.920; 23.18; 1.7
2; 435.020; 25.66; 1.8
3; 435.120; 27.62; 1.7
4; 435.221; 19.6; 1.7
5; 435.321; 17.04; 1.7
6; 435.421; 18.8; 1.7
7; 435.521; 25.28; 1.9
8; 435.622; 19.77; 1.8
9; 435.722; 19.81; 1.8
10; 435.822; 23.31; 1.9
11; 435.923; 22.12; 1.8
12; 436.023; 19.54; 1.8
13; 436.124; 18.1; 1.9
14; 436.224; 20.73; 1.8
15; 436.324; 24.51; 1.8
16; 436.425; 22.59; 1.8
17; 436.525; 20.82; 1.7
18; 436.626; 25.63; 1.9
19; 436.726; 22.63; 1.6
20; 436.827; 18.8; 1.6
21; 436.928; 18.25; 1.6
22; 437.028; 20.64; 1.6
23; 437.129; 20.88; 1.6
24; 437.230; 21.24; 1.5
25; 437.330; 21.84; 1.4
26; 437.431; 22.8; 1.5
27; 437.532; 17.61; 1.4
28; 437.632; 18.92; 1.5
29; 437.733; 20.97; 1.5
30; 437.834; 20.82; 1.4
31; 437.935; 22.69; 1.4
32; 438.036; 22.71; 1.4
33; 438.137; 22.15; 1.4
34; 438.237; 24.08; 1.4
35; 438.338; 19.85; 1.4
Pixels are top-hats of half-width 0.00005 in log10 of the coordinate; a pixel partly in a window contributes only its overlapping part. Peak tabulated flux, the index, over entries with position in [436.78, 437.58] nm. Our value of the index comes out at 22.8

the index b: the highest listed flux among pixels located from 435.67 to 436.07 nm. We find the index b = 23.31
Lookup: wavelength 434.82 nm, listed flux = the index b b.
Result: 23.08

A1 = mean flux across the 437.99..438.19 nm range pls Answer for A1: 22.5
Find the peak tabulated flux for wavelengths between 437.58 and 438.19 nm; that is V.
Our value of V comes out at 22.71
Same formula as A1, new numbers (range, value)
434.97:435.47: 21.7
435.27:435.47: 18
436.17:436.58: 22.2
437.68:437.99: 21.4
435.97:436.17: 18.9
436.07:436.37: 21.1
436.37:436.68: 23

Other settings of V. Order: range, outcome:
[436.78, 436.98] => 18.8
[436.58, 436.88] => 25.63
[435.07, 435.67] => 27.62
